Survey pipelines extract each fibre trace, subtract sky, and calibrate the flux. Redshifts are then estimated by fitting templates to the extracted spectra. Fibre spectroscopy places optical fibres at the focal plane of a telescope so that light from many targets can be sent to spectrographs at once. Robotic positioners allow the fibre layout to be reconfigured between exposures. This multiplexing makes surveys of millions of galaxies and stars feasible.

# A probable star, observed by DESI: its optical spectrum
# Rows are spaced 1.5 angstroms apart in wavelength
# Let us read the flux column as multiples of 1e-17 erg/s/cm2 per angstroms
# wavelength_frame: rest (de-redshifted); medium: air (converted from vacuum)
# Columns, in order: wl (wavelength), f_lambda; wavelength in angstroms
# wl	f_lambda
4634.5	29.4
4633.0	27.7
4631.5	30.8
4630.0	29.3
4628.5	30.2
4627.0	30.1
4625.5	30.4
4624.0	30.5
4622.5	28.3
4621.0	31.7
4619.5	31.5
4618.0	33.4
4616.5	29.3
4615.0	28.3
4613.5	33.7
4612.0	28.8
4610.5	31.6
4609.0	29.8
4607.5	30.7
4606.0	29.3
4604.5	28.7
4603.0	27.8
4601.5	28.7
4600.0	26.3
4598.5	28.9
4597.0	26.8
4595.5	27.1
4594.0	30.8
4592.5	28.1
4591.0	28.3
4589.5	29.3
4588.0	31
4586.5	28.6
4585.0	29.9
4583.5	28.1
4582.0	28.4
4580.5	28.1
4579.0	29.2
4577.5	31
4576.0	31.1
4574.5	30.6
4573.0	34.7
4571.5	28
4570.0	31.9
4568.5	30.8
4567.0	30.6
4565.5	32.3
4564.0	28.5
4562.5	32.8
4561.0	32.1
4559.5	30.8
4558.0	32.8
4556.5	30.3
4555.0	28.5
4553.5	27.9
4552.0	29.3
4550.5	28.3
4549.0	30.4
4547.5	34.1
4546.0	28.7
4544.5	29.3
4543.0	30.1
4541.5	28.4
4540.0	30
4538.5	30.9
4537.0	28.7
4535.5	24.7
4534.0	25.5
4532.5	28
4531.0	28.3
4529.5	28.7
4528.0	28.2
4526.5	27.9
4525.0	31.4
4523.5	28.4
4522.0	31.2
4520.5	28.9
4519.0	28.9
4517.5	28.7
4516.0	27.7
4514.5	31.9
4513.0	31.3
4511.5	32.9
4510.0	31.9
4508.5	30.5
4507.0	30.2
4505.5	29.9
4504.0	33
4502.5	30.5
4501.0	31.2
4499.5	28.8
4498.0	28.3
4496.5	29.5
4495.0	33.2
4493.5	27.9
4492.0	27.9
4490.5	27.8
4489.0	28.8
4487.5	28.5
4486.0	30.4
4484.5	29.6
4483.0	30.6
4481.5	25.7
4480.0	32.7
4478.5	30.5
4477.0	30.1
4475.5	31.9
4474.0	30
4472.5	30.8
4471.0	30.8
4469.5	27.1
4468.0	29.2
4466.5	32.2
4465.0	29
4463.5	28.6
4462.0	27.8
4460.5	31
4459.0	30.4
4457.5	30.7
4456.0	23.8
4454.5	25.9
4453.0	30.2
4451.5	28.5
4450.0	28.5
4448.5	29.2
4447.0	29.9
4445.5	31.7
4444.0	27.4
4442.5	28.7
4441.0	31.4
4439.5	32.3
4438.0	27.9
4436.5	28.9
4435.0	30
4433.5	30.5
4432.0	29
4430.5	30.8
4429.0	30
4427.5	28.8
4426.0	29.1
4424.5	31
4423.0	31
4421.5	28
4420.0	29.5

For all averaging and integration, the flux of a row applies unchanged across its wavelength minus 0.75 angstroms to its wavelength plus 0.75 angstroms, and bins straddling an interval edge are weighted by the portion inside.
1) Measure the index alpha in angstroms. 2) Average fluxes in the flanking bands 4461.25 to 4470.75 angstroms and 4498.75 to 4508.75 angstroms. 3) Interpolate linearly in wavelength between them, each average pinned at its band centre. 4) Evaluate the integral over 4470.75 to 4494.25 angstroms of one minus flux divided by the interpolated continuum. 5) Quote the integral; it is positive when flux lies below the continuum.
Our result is 0.1 angstroms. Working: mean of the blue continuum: 29.1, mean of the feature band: 29.6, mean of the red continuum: 30.6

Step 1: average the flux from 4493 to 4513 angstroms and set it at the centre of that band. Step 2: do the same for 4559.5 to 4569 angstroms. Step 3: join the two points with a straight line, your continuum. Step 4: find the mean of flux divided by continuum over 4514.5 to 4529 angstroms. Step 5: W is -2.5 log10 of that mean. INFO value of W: 0.059 mag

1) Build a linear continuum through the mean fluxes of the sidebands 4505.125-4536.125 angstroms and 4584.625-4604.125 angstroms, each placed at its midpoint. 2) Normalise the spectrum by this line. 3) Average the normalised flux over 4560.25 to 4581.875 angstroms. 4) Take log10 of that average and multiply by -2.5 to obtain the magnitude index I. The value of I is -0.072 mag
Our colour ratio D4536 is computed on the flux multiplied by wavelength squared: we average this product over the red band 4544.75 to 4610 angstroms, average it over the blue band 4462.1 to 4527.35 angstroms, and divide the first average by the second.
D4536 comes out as 1.03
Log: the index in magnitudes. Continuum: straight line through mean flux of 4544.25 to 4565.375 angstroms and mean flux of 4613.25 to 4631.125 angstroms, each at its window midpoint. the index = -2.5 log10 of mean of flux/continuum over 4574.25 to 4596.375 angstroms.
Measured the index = 0.04 mag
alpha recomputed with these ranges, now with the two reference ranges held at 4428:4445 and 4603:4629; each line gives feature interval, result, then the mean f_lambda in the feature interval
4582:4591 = 0.3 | 29.2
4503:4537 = 0.6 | 29.4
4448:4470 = 0.7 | 28.8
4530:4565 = 0.7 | 29.5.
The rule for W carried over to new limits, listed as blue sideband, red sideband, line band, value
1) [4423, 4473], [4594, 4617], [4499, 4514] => -0.06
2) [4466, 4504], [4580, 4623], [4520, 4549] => 0.02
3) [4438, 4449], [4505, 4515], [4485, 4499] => 0.06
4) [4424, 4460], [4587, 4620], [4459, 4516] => -0.02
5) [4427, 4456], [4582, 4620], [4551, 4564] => -0.04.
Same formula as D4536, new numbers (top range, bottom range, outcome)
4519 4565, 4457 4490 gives 1.02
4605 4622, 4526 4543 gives 1.13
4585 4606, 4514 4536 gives 1.03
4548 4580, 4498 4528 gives 1.04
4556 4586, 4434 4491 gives 1.09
